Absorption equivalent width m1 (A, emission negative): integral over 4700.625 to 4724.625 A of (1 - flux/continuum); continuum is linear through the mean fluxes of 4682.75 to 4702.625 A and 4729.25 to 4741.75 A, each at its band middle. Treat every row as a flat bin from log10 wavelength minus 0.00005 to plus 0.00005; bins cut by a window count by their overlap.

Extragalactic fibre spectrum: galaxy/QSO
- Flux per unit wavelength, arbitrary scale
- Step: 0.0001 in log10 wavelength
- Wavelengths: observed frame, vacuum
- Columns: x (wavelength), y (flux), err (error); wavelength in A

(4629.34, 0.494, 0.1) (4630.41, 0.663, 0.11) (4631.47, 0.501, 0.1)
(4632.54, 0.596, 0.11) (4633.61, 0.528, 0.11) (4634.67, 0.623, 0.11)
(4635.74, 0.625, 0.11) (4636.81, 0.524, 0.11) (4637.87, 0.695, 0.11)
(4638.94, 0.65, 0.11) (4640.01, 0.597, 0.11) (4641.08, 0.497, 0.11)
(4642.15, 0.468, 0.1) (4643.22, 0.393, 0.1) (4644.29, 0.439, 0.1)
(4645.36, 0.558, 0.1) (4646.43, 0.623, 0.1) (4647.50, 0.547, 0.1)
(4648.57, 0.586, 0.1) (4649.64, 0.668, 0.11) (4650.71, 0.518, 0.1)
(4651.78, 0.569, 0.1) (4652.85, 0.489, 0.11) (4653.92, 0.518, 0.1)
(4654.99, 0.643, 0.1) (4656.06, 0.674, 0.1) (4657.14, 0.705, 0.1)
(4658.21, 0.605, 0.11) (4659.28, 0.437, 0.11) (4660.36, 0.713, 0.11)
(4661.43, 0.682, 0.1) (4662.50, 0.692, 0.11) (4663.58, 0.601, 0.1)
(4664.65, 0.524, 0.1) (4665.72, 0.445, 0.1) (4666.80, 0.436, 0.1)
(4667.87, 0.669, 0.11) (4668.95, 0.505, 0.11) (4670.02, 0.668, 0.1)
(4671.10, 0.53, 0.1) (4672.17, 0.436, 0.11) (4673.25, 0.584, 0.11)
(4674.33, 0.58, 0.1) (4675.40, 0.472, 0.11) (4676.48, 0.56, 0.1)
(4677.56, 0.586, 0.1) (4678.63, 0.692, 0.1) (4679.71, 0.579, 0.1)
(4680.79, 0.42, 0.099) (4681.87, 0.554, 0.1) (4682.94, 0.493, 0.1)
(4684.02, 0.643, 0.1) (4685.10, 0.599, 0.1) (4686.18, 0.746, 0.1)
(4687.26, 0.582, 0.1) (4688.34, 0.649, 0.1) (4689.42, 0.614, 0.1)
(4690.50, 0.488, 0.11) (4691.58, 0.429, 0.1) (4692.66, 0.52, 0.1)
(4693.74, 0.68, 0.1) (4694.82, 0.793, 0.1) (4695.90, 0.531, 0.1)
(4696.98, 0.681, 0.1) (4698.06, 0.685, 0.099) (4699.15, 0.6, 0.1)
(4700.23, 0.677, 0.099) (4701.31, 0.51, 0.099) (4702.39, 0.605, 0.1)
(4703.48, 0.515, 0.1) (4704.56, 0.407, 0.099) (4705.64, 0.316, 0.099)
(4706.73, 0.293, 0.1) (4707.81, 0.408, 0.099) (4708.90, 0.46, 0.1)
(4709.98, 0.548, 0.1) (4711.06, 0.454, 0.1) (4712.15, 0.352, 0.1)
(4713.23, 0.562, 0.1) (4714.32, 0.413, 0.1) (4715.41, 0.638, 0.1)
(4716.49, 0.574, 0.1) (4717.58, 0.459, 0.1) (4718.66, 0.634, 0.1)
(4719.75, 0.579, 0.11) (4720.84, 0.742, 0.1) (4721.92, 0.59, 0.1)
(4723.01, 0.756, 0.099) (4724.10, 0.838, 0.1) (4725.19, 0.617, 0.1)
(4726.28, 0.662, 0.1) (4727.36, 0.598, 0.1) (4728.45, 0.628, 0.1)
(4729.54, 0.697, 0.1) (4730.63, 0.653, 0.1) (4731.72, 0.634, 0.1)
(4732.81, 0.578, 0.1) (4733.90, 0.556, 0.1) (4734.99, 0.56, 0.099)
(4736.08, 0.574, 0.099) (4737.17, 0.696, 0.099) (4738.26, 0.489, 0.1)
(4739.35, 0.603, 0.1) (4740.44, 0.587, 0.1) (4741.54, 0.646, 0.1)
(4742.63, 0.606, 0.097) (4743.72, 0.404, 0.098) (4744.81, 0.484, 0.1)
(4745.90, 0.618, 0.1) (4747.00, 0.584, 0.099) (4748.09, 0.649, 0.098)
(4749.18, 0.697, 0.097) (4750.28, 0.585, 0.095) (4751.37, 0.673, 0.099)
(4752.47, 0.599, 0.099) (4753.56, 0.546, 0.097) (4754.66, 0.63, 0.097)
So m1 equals 3.0 A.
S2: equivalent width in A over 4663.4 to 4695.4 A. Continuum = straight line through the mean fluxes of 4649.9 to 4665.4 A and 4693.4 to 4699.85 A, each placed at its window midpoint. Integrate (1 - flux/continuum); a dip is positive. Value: 3.26 A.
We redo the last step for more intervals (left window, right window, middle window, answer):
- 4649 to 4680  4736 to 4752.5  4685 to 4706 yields 0.0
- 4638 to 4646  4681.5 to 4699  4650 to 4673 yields -0.8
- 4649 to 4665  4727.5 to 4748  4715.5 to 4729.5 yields -1.2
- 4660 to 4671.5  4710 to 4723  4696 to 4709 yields 1.1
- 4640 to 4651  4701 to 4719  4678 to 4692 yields -2.2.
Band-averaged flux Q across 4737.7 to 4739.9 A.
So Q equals 0.548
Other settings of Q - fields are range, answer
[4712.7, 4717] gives 0.546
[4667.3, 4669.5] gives 0.586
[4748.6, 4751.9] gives 0.652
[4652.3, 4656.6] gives 0.581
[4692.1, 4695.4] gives 0.662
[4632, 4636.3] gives 0.592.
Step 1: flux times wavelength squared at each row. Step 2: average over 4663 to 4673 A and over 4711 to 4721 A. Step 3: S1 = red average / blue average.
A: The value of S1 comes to 1.0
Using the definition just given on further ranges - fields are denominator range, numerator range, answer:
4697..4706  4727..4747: 1.08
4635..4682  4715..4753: 1.12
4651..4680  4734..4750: 1.05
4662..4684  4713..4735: 1.14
